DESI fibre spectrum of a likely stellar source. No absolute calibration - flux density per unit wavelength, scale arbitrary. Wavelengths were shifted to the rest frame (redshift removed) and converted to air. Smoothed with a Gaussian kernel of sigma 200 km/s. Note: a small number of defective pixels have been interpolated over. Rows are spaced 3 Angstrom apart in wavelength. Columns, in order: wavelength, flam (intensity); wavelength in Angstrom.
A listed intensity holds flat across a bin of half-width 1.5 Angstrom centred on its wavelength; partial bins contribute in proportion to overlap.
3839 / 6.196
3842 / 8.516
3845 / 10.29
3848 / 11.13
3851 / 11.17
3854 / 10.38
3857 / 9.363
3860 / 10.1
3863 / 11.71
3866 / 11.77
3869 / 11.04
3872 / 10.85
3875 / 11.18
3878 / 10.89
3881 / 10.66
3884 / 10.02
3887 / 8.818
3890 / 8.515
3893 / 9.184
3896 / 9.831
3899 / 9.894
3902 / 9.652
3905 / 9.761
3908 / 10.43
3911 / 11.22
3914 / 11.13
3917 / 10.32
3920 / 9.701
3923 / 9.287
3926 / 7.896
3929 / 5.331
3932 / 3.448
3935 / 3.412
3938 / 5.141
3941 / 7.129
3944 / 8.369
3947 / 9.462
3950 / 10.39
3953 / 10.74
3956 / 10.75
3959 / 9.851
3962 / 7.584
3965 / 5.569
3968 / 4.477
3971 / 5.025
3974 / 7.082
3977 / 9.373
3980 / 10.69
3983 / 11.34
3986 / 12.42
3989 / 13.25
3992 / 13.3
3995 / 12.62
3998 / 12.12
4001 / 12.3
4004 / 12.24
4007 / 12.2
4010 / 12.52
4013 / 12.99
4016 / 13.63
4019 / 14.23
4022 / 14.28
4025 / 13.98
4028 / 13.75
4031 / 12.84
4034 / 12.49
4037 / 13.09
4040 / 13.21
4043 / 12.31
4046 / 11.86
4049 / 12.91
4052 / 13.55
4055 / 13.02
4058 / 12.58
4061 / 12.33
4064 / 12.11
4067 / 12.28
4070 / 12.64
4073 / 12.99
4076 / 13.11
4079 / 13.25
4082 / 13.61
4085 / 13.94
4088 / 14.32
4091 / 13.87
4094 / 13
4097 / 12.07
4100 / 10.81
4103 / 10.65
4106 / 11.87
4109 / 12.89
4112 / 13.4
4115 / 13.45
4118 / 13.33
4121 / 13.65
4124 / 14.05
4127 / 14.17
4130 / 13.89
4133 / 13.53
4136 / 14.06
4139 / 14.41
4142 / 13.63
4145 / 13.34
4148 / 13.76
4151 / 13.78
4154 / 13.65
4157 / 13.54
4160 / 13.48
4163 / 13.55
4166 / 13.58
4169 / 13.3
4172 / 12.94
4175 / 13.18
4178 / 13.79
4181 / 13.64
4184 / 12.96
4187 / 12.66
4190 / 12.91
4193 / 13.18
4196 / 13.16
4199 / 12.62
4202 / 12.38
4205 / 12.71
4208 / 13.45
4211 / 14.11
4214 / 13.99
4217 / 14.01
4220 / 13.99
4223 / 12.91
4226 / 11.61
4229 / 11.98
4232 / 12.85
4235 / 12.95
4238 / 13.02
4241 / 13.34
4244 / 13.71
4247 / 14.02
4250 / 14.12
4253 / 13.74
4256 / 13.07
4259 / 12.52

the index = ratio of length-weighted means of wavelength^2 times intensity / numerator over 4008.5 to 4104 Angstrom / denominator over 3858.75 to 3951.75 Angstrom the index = 1.51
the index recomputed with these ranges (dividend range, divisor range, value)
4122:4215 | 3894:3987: 1.75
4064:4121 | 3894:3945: 1.68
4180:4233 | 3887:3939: 1.77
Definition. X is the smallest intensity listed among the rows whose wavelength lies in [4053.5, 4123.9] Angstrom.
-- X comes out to 10.65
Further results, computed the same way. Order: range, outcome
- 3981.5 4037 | 11.34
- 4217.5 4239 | 11.61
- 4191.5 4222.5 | 12.38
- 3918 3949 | 3.412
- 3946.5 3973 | 4.477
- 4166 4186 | 12.94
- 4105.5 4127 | 11.87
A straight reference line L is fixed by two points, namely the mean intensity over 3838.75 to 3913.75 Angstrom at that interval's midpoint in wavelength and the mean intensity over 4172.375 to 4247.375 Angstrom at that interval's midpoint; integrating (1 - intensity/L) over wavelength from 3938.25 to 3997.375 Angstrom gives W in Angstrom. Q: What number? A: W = 8.73 Angstrom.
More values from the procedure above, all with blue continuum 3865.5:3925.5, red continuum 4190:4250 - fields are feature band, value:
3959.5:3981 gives 7.3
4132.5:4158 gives -2.6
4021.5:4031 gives -2.0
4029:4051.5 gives -2.4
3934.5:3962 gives 5.6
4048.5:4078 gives -2.6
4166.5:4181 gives -0.7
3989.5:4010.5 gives -2.6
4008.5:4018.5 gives -1.7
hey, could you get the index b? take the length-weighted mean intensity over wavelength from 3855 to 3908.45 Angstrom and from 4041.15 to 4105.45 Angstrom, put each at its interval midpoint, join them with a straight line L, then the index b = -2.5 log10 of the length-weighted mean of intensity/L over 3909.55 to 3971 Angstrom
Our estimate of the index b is 0.342 mag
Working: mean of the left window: 10.2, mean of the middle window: 7.98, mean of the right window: 12.7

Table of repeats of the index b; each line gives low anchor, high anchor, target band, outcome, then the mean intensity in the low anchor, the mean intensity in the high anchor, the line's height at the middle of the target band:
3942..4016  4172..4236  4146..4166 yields -0.09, 10.3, 13.1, 12.5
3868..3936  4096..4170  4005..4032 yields -0.18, 9.27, 13.3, 11.3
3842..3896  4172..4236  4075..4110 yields -0.05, 10.3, 13.1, 12.2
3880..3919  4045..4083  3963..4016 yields 0.09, 9.94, 12.8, 11.5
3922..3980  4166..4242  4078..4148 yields -0.20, 7.45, 13.1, 11.1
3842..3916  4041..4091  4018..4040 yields -0.09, 10.3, 13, 12.4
